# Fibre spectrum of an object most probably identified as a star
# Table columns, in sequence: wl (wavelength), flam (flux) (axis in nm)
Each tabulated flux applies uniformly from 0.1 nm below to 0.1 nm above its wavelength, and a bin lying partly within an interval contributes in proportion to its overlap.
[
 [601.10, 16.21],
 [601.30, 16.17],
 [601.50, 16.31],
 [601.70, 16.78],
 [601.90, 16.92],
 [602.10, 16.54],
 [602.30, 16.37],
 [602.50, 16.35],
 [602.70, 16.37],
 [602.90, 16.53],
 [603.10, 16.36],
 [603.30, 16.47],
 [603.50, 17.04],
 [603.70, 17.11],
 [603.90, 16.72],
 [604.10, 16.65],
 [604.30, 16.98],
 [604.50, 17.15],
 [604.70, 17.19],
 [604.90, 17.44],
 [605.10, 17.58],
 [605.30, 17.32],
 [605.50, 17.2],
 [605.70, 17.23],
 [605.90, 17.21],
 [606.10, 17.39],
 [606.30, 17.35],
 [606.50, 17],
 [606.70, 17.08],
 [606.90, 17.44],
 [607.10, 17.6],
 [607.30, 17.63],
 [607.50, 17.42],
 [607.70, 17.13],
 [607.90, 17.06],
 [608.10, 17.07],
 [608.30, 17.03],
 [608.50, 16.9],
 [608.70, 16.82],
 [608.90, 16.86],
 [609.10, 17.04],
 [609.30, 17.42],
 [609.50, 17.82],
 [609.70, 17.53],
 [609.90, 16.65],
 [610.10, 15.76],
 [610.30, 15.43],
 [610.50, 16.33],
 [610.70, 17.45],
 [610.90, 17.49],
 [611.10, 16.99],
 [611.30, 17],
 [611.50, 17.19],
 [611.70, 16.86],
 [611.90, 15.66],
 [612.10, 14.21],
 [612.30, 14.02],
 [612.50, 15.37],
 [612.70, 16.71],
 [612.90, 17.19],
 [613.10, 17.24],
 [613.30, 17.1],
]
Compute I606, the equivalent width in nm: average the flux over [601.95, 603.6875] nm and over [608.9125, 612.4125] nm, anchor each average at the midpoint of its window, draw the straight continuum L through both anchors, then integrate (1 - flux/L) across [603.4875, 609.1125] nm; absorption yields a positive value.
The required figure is -0.21 nm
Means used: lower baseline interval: 16.5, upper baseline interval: 16.5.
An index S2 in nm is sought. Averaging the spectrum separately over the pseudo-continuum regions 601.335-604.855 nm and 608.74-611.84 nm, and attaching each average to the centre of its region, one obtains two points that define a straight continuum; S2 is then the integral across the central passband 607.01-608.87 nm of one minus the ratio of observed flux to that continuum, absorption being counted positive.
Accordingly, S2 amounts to -0.04 nm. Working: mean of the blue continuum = 16.7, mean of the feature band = 17.2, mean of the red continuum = 16.9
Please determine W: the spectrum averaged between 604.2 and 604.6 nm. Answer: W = 17.1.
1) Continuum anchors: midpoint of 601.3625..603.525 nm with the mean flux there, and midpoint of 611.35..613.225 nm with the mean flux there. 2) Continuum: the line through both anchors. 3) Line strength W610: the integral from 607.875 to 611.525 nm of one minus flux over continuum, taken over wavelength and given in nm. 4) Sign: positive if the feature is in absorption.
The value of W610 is -0.16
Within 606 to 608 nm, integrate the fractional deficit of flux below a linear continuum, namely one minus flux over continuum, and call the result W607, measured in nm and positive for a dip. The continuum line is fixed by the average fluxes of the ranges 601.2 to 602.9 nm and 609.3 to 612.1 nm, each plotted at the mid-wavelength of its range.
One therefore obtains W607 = -0.084 nm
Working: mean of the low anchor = 16.5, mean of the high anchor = 16.7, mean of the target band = 17.3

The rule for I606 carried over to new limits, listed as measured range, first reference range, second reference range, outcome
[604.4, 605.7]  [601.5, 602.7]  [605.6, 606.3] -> -0.01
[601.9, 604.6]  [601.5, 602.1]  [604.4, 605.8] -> 0.05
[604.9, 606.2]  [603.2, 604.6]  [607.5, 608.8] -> -0.03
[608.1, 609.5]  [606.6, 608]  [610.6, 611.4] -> 0.02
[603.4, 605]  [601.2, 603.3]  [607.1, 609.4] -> -0.03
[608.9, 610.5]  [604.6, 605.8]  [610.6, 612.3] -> -0.01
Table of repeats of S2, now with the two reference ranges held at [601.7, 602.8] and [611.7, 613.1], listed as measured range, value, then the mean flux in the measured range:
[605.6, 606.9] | -0.08 nm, 17.2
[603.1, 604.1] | -0.02 nm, 16.8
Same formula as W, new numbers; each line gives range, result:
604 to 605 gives 17.1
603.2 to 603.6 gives 16.8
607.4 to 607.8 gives 17.3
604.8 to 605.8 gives 17.4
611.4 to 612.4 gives 15.6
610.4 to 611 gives 17.1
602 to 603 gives 16.4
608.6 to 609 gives 16.8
